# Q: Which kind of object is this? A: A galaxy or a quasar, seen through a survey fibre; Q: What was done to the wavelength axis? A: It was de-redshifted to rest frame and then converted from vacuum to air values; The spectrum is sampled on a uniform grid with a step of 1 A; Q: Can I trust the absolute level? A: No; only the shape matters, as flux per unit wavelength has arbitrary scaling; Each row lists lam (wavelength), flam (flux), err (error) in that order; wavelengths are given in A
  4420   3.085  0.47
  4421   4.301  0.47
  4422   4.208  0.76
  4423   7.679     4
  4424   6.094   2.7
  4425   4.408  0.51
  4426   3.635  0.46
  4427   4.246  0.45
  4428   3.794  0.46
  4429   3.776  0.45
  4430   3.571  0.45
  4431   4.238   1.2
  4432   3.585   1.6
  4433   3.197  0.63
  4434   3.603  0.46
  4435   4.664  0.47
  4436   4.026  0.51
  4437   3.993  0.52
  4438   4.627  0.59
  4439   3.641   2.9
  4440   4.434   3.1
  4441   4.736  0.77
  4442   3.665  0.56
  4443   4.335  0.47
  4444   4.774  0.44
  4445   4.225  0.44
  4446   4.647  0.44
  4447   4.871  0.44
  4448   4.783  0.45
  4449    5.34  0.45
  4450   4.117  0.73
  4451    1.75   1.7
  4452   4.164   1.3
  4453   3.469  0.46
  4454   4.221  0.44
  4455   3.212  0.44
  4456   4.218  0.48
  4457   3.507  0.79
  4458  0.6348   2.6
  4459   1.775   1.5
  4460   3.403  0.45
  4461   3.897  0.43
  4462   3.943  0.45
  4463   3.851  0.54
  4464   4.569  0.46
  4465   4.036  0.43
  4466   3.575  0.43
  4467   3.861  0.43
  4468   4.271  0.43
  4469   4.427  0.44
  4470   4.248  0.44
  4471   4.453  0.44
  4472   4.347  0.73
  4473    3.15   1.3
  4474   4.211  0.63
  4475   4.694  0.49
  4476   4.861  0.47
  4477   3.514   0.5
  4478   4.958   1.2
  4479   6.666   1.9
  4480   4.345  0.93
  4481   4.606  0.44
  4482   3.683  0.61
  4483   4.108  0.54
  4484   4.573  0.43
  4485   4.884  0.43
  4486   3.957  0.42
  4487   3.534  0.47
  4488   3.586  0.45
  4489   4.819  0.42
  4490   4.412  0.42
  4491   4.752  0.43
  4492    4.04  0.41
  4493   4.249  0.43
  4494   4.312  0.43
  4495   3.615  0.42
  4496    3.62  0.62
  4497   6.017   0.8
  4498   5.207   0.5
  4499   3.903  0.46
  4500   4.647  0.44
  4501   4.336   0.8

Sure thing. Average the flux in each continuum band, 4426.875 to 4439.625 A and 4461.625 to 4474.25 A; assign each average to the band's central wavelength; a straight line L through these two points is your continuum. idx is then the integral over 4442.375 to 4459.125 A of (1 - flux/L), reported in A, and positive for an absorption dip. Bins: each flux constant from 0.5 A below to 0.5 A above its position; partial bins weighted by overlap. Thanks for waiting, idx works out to 0.7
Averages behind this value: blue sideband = 3.92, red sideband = 4.07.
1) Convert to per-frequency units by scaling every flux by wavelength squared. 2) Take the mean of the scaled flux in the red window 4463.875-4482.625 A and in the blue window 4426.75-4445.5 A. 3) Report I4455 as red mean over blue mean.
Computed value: 1.09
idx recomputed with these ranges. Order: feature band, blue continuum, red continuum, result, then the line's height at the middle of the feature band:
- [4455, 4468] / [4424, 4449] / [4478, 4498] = 2.6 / 4.32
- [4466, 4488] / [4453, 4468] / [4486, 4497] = -2.6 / 3.86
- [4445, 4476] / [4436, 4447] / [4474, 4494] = 3.5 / 4.37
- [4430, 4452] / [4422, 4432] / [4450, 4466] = -0.7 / 4.02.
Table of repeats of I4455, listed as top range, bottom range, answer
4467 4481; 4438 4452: 1.06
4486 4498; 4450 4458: 1.30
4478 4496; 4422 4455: 1.05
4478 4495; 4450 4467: 1.30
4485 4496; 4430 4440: 1.07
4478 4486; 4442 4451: 1.07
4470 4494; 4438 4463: 1.15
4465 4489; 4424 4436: 1.10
